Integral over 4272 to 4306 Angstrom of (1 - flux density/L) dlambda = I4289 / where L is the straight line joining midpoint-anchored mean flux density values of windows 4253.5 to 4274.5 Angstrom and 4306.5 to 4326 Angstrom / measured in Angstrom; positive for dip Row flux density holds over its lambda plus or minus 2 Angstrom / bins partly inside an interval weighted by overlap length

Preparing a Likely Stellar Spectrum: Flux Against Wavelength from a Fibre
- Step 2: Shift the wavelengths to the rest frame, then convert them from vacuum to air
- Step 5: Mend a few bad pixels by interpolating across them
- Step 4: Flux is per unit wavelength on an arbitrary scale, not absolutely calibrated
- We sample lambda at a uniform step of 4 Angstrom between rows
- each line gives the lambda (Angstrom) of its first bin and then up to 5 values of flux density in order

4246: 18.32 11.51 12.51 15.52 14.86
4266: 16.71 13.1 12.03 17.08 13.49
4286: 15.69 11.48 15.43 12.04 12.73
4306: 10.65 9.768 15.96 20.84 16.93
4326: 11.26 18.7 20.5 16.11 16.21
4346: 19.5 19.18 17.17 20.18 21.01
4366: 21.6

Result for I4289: 2.6 Angstrom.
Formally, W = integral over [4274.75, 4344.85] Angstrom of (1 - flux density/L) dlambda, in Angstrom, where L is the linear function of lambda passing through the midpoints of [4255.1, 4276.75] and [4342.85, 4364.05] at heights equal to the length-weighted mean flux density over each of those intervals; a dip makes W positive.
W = 7.8 Angstrom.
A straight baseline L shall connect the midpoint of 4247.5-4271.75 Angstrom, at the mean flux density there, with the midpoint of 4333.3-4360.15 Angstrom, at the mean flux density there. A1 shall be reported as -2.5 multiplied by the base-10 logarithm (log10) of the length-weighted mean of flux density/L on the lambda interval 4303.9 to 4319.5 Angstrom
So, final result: 0.185 mag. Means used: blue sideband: 14.1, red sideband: 18.3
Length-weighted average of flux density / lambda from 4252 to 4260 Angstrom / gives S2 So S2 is 14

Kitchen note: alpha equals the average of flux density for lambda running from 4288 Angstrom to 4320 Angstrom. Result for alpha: 13.6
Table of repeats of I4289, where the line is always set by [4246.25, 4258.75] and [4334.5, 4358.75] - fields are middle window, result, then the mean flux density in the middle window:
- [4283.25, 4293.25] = 1.0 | 13.8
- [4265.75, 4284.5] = 0.5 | 14.3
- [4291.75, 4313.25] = 4.9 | 12.3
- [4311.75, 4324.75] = -0.5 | 17.4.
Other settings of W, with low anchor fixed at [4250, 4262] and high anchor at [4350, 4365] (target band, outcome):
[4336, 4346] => 0.97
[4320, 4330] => 1.52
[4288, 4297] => 1.45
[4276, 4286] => -0.13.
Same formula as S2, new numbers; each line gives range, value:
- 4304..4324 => 14.8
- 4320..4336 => 16.8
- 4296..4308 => 11.8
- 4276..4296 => 14.6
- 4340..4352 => 18.3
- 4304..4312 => 10.2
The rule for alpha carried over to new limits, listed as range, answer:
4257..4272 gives 15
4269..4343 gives 14.7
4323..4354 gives 17.3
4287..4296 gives 13.7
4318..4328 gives 15.4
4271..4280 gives 14.4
